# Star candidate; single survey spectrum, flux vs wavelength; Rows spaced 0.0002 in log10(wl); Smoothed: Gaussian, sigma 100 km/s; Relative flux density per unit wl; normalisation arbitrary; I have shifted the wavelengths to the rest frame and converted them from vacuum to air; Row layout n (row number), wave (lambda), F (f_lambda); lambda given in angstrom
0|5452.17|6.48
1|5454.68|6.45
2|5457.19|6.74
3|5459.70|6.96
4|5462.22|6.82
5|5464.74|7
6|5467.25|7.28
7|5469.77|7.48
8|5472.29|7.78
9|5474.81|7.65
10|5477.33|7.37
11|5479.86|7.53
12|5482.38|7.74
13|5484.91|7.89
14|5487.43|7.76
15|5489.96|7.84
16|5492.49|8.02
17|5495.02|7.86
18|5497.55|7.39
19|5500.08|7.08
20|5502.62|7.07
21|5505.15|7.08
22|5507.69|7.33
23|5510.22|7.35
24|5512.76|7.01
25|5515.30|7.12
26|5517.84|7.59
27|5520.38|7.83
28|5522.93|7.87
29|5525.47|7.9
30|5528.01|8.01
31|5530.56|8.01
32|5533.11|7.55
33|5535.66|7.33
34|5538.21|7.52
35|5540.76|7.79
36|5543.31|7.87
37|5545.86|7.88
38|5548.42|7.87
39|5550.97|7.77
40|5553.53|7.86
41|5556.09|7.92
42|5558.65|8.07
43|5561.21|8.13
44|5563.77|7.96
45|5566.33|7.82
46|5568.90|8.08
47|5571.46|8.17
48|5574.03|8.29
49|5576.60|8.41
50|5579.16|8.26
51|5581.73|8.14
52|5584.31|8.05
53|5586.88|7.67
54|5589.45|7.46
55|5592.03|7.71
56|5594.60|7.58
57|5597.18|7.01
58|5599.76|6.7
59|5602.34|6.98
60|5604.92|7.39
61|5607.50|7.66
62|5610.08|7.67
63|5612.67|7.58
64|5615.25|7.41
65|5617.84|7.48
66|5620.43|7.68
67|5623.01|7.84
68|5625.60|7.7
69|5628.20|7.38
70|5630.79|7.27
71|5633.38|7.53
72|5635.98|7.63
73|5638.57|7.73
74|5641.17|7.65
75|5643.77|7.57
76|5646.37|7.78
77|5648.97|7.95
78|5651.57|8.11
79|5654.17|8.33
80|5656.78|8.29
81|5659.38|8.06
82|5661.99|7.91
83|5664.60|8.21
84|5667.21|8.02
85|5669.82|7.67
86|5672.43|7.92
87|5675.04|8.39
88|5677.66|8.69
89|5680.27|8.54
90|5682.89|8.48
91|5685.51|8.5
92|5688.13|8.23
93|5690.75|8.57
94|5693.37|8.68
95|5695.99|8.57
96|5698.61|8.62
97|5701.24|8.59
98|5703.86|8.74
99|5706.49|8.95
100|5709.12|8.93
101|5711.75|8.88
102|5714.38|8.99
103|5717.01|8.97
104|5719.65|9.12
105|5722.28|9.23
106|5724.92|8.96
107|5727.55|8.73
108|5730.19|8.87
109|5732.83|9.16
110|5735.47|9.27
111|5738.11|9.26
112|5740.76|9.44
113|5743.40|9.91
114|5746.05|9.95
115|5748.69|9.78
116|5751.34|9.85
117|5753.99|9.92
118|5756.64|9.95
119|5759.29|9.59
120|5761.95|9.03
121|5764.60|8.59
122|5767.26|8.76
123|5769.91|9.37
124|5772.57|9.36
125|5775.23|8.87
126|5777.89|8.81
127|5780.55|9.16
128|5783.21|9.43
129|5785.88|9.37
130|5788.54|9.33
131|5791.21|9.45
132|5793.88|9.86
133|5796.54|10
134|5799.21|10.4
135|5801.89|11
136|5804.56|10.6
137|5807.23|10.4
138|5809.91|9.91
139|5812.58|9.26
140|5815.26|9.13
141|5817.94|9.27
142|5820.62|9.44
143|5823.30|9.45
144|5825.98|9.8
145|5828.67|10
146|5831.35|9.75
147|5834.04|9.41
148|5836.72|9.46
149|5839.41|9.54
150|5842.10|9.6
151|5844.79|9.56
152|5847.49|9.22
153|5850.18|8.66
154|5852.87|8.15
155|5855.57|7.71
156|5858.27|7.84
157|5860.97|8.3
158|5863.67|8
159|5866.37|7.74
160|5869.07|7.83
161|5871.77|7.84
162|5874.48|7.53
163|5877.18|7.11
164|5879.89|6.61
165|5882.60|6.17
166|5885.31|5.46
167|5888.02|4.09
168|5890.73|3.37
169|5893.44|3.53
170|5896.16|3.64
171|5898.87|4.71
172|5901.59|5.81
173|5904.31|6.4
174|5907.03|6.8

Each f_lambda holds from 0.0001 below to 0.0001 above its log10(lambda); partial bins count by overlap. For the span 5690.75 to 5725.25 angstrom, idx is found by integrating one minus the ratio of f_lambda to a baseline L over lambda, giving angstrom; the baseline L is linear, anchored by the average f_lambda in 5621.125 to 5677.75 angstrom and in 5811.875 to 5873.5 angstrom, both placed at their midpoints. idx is -2.8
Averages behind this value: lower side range 7.87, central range 8.85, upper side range 8.9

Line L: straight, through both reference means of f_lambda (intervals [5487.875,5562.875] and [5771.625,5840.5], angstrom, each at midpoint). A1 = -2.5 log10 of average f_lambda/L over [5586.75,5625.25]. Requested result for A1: 0.107 mag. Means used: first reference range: 7.66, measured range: 7.46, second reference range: 9.64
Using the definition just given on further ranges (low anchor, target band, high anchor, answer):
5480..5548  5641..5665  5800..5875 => 0.03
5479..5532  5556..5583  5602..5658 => -0.07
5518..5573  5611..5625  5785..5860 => 0.09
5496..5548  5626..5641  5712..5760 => 0.13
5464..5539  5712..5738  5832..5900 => -0.22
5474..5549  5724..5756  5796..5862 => -0.06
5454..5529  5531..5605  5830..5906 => -0.05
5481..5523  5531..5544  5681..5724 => 0.01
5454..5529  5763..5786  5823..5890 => -0.14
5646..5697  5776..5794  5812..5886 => -0.11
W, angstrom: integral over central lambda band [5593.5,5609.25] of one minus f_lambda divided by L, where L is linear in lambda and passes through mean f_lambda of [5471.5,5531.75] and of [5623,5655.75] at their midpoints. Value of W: 0.9 angstrom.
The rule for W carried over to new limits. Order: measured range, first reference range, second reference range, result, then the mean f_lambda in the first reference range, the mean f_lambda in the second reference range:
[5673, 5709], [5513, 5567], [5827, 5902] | -4.6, 7.78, 7.4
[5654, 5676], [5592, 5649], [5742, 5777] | 0.1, 7.5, 9.45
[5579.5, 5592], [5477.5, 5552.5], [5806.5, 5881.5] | 0.0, 7.61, 8.78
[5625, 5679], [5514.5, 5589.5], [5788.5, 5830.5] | 4.7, 7.89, 9.85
